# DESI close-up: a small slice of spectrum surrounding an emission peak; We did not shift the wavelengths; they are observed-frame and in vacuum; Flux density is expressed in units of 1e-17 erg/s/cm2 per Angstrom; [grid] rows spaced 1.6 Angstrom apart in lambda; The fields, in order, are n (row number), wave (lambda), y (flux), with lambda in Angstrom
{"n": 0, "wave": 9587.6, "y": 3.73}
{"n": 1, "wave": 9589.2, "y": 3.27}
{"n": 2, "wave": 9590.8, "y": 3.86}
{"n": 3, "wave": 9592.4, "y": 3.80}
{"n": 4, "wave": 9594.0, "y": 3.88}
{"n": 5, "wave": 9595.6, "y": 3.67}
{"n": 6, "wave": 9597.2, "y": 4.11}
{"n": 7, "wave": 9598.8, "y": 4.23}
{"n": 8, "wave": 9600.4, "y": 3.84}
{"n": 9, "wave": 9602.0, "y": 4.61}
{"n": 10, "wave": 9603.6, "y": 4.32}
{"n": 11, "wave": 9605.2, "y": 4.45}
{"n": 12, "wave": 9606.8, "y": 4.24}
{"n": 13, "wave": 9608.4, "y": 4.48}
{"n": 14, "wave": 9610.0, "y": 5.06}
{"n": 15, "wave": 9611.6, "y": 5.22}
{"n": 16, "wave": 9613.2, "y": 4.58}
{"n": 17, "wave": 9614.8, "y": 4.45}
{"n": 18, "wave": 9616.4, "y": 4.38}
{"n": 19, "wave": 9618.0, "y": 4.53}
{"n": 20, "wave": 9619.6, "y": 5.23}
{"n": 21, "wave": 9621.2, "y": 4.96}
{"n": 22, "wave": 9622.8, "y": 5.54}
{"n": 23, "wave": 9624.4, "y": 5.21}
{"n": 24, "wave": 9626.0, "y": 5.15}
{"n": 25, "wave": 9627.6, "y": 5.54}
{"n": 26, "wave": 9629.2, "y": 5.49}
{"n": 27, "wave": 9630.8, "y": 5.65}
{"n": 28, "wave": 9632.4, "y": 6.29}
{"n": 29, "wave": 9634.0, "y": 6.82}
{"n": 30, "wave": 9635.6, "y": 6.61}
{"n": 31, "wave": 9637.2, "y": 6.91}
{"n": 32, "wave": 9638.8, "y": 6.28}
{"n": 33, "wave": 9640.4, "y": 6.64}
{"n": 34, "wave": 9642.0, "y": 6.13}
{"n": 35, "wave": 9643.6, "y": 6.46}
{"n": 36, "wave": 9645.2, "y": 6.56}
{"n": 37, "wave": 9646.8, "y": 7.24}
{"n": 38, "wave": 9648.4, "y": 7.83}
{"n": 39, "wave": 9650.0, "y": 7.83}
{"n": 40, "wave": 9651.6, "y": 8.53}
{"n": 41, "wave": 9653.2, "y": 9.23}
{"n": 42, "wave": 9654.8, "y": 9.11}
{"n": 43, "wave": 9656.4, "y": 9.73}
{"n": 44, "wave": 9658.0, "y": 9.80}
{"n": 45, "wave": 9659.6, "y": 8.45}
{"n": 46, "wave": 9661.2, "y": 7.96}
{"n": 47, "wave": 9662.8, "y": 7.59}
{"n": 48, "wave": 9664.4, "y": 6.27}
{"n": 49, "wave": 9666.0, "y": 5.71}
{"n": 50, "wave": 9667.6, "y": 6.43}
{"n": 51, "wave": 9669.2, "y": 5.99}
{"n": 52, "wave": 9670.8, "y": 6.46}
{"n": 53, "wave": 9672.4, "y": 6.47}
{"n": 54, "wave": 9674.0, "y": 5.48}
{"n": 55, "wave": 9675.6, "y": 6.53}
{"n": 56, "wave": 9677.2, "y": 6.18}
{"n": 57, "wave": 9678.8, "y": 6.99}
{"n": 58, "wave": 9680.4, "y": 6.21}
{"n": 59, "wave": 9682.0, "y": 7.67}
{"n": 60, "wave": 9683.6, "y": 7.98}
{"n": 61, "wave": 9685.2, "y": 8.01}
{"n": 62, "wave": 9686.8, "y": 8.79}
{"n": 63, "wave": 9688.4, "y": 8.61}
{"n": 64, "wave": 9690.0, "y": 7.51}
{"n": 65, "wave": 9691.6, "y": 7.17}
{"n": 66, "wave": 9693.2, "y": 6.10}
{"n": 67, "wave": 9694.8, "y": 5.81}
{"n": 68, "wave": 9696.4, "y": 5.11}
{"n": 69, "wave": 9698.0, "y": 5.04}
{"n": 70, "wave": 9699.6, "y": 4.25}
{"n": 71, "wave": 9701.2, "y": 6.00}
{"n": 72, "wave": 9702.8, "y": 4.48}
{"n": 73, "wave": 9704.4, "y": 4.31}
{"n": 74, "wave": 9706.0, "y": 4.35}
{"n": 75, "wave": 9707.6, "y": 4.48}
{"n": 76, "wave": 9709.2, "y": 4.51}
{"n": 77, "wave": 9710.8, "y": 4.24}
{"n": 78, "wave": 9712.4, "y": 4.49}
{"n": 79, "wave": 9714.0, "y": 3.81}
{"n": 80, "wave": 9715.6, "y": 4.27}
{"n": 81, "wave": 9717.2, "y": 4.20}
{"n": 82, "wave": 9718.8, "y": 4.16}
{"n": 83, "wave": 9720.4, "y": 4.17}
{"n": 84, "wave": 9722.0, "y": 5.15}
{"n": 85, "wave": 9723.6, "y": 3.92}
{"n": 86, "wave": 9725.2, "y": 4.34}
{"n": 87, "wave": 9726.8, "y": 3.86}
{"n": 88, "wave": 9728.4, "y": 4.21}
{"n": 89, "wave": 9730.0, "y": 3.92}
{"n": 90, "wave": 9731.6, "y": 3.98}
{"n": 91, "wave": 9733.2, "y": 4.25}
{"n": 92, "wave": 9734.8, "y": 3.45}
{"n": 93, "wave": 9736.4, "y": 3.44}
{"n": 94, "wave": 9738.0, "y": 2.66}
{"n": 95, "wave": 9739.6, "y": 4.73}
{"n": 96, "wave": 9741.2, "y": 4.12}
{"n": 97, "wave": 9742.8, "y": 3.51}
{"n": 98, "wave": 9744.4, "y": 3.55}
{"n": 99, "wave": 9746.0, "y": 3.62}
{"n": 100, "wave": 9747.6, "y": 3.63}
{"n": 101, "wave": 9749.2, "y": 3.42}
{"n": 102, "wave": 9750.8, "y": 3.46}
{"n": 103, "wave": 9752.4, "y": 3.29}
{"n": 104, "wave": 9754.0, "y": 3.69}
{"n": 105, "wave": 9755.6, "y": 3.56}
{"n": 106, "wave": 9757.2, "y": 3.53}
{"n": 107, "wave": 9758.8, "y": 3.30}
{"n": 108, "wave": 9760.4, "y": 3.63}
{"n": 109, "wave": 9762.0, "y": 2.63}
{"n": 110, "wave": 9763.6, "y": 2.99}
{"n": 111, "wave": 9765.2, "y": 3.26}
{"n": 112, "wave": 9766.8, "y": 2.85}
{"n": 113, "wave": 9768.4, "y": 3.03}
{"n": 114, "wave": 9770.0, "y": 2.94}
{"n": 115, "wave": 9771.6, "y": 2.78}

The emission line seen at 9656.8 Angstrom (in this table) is H-alpha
